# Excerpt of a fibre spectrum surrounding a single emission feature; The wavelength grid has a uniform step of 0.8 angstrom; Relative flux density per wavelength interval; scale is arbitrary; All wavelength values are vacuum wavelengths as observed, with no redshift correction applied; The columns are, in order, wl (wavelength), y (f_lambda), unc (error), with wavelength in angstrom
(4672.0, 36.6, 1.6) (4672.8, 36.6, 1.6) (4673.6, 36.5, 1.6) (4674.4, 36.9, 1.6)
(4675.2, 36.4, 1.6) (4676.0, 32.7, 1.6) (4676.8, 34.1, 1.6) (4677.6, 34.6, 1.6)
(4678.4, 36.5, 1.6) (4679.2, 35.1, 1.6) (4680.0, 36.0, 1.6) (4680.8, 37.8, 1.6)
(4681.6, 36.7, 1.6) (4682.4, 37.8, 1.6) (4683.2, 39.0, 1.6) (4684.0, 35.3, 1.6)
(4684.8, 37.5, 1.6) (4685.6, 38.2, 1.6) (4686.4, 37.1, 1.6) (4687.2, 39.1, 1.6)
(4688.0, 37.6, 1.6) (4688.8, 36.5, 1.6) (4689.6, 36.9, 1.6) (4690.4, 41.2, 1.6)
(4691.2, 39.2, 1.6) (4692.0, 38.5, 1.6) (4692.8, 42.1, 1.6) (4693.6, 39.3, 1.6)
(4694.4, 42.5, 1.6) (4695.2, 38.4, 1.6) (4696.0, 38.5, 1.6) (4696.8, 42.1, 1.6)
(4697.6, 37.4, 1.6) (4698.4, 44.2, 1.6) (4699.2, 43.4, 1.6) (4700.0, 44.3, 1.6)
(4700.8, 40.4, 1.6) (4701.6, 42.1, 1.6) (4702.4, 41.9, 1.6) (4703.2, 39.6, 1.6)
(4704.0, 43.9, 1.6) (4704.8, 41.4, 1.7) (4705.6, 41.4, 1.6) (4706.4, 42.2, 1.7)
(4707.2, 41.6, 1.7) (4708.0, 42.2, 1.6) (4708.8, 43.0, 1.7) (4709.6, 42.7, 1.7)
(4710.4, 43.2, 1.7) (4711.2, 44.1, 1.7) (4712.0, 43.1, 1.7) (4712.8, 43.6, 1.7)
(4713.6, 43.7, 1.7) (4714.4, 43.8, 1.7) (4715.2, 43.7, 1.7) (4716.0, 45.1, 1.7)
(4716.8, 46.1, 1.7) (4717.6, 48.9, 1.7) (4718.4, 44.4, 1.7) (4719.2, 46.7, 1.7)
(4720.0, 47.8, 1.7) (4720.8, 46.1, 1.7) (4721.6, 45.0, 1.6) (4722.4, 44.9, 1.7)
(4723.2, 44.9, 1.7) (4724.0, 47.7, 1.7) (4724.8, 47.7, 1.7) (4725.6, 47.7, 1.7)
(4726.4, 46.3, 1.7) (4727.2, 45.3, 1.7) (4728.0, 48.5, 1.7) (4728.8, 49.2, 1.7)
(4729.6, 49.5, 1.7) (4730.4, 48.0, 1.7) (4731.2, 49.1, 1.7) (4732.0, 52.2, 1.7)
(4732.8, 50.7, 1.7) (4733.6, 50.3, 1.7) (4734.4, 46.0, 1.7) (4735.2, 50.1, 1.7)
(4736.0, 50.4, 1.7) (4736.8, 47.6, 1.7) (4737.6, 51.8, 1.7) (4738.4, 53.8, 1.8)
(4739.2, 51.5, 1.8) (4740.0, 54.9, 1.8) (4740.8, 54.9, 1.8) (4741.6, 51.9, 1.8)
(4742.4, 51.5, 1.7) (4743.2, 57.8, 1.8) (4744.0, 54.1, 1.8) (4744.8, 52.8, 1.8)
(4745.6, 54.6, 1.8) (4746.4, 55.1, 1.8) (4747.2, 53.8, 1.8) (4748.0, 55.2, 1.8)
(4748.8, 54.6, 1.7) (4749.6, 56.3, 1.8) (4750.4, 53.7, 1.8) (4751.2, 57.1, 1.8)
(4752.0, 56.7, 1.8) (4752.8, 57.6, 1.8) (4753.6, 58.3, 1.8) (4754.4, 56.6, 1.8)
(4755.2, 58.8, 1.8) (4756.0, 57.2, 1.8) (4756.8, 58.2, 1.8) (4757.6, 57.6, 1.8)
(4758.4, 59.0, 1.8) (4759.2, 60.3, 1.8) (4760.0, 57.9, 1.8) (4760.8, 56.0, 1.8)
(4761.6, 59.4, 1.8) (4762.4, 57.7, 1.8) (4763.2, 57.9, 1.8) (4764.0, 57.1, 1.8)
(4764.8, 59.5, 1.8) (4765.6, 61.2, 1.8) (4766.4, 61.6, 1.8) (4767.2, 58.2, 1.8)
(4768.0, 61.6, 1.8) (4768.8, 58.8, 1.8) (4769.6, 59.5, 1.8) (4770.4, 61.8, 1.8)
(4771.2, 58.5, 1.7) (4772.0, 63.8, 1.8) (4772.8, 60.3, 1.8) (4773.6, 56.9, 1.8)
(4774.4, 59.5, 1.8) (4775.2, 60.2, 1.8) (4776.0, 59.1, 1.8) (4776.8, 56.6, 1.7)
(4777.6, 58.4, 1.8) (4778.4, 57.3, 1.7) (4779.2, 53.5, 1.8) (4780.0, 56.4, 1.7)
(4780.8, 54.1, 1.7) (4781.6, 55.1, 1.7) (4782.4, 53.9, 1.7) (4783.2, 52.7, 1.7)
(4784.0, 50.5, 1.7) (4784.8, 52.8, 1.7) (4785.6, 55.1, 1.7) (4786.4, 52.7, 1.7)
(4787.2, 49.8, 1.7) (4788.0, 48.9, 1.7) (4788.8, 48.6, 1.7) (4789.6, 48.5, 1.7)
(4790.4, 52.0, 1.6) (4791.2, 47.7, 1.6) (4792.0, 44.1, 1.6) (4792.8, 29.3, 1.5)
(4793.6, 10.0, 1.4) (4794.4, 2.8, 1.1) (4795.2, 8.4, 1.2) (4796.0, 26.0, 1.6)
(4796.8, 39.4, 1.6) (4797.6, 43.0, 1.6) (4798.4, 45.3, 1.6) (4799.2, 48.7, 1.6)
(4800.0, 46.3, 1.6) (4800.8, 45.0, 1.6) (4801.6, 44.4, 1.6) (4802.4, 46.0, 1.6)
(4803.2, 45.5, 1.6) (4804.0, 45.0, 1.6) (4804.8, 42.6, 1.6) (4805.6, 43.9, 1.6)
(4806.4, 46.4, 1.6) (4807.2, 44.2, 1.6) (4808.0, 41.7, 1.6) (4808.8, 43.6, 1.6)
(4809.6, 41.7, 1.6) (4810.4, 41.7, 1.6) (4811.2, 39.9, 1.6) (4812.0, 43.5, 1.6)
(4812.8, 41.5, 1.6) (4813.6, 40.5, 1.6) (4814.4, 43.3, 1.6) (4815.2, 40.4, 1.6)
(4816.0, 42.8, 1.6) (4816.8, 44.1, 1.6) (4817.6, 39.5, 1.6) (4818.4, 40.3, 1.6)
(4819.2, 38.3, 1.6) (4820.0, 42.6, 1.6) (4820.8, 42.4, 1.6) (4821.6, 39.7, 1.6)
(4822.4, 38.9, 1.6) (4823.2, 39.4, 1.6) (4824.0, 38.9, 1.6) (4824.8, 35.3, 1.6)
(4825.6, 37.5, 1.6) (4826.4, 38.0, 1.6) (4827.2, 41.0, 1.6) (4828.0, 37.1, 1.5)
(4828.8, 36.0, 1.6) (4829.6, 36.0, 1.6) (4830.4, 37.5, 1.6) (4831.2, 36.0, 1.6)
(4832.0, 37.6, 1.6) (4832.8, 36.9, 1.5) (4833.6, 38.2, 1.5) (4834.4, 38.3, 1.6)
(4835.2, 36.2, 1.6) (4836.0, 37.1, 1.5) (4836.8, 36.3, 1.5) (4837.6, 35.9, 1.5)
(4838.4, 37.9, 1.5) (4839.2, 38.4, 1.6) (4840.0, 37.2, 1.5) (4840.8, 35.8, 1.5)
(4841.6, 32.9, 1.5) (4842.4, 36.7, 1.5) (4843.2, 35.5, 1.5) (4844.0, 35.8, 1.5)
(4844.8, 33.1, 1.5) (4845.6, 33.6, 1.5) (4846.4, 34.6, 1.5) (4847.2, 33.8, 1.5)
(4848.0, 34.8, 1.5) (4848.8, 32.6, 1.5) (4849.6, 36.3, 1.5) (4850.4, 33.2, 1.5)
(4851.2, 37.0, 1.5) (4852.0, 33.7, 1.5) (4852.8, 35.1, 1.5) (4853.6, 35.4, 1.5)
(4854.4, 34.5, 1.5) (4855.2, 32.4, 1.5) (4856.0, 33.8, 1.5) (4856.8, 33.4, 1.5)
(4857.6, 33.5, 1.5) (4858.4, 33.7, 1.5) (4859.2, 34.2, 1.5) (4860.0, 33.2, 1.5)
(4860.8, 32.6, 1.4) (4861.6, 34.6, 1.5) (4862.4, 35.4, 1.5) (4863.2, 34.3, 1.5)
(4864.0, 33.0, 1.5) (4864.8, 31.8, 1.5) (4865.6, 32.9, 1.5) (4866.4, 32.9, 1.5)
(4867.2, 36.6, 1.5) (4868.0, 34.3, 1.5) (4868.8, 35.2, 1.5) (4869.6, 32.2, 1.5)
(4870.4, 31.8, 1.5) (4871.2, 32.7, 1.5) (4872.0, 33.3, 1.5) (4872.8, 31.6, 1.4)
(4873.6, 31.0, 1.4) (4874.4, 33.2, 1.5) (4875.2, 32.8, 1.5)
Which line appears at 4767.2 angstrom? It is C IV 1549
